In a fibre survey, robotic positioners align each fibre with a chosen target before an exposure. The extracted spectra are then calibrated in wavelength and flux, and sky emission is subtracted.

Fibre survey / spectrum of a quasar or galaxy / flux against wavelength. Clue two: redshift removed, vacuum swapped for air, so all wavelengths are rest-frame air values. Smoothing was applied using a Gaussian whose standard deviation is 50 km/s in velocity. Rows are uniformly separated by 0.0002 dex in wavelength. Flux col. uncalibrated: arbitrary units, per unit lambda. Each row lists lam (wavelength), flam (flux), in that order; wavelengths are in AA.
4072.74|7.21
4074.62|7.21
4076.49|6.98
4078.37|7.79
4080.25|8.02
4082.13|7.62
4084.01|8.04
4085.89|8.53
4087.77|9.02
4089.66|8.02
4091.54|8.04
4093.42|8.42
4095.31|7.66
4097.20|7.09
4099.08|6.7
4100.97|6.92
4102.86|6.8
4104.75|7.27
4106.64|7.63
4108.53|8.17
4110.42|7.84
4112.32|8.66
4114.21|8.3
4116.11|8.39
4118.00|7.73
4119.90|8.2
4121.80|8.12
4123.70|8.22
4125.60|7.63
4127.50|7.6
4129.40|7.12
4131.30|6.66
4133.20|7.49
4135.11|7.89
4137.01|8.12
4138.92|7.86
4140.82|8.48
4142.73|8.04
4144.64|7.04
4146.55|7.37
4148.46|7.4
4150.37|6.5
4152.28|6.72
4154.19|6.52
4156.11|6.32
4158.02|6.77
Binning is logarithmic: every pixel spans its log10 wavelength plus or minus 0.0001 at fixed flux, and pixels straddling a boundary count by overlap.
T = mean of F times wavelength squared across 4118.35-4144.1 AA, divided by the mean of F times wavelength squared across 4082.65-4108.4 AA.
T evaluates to 1.0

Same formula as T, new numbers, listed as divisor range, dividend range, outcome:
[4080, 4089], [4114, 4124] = 1.00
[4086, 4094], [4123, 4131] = 0.92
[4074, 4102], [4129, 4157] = 0.97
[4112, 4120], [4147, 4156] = 0.84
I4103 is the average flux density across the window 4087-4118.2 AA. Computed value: 7.8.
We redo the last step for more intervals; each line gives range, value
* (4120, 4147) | 7.71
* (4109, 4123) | 8.17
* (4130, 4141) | 7.68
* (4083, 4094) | 8.34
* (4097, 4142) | 7.72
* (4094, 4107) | 7.17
